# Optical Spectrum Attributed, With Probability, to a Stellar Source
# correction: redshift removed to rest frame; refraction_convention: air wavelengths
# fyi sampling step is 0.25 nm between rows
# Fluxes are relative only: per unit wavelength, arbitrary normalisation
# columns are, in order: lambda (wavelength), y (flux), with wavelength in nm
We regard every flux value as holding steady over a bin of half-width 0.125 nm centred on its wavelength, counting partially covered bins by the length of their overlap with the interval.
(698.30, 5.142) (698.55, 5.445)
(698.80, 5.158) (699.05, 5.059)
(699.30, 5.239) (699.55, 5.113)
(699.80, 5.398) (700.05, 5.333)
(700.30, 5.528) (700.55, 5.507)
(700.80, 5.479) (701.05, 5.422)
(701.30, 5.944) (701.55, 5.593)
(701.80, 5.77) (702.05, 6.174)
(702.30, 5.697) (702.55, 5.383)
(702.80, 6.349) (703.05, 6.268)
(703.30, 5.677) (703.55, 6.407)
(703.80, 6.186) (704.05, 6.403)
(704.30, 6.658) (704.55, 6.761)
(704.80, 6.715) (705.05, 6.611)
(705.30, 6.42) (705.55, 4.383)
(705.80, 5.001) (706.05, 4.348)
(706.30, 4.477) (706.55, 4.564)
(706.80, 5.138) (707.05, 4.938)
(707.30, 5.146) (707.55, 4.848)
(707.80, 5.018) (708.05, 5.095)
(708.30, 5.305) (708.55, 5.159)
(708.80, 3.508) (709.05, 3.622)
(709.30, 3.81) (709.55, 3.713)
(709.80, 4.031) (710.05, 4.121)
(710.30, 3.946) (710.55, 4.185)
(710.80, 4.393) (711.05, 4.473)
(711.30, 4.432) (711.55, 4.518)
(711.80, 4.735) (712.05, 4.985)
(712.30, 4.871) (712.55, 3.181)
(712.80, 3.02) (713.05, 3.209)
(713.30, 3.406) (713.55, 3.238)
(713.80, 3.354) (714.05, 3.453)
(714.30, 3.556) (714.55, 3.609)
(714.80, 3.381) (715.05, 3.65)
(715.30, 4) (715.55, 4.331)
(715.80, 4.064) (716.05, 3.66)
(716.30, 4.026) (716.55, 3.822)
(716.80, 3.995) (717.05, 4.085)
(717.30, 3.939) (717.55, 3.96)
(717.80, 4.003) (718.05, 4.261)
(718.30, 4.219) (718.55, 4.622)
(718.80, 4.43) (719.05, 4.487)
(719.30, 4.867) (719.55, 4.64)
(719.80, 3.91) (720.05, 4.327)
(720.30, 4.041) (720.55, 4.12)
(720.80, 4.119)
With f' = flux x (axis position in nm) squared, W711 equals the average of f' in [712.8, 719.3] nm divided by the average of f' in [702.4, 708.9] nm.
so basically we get 0.73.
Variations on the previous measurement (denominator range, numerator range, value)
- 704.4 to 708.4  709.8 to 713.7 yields 0.77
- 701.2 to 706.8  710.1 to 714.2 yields 0.70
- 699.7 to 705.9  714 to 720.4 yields 0.72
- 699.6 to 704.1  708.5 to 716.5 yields 0.70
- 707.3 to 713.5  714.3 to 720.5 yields 0.98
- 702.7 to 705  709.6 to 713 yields 0.67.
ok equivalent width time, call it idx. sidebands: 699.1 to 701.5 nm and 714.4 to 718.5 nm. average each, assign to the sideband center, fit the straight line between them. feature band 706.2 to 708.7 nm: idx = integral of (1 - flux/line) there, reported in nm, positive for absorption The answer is -0.10 nm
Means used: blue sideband 5.43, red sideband 3.95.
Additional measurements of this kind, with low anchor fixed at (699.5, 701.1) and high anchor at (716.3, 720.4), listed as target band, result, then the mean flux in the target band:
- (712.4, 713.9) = 0.428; 3.26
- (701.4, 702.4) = -0.096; 5.81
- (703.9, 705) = -0.319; 6.62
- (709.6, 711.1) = 0.187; 4.15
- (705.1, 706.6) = 0.024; 4.97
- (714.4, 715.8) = 0.195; 3.81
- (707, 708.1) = -0.017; 5.01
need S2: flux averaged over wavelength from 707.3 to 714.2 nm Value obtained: 4.15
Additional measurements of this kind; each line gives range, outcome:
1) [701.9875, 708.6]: 5.6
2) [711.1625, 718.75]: 3.93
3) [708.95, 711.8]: 4.14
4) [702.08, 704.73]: 6.19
